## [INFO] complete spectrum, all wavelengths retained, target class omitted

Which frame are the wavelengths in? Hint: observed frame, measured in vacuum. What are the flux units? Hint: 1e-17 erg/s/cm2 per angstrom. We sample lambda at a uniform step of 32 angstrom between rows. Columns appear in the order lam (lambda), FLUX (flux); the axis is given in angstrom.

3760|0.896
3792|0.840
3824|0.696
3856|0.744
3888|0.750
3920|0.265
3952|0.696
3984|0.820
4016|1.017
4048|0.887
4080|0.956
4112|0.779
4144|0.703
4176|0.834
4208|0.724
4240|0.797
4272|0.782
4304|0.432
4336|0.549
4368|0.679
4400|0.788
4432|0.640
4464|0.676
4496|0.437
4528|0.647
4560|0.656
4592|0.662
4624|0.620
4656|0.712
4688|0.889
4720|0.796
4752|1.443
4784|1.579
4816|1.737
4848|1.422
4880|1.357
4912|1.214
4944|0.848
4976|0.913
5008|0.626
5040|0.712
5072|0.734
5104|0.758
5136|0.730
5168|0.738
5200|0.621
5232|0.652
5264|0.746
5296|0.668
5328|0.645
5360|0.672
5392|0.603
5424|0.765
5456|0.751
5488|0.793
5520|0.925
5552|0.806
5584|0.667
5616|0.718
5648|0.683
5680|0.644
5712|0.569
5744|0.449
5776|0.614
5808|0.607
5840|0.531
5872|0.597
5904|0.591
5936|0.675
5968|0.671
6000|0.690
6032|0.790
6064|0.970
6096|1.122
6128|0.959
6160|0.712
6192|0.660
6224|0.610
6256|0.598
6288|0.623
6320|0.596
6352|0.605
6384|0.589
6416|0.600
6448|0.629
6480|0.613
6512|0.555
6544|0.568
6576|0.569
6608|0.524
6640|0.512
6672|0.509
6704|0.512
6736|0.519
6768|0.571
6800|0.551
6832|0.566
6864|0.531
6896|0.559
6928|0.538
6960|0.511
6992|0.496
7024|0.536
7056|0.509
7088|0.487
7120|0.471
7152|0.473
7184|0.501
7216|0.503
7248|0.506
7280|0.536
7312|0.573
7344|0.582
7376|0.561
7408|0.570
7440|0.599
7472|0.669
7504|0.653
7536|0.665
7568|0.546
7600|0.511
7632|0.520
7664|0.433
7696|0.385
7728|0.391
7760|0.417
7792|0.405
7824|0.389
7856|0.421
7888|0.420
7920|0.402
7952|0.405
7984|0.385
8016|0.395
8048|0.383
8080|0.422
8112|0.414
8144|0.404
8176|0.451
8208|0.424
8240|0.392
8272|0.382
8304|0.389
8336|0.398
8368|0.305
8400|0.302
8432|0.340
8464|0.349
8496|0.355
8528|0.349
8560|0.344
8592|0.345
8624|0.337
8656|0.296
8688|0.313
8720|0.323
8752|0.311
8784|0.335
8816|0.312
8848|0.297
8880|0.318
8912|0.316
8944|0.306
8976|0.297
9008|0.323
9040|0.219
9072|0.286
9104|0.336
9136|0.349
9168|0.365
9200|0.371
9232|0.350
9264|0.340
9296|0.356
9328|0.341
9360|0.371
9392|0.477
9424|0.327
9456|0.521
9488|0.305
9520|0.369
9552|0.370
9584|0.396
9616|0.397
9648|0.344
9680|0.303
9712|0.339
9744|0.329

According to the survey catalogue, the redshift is 2.937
